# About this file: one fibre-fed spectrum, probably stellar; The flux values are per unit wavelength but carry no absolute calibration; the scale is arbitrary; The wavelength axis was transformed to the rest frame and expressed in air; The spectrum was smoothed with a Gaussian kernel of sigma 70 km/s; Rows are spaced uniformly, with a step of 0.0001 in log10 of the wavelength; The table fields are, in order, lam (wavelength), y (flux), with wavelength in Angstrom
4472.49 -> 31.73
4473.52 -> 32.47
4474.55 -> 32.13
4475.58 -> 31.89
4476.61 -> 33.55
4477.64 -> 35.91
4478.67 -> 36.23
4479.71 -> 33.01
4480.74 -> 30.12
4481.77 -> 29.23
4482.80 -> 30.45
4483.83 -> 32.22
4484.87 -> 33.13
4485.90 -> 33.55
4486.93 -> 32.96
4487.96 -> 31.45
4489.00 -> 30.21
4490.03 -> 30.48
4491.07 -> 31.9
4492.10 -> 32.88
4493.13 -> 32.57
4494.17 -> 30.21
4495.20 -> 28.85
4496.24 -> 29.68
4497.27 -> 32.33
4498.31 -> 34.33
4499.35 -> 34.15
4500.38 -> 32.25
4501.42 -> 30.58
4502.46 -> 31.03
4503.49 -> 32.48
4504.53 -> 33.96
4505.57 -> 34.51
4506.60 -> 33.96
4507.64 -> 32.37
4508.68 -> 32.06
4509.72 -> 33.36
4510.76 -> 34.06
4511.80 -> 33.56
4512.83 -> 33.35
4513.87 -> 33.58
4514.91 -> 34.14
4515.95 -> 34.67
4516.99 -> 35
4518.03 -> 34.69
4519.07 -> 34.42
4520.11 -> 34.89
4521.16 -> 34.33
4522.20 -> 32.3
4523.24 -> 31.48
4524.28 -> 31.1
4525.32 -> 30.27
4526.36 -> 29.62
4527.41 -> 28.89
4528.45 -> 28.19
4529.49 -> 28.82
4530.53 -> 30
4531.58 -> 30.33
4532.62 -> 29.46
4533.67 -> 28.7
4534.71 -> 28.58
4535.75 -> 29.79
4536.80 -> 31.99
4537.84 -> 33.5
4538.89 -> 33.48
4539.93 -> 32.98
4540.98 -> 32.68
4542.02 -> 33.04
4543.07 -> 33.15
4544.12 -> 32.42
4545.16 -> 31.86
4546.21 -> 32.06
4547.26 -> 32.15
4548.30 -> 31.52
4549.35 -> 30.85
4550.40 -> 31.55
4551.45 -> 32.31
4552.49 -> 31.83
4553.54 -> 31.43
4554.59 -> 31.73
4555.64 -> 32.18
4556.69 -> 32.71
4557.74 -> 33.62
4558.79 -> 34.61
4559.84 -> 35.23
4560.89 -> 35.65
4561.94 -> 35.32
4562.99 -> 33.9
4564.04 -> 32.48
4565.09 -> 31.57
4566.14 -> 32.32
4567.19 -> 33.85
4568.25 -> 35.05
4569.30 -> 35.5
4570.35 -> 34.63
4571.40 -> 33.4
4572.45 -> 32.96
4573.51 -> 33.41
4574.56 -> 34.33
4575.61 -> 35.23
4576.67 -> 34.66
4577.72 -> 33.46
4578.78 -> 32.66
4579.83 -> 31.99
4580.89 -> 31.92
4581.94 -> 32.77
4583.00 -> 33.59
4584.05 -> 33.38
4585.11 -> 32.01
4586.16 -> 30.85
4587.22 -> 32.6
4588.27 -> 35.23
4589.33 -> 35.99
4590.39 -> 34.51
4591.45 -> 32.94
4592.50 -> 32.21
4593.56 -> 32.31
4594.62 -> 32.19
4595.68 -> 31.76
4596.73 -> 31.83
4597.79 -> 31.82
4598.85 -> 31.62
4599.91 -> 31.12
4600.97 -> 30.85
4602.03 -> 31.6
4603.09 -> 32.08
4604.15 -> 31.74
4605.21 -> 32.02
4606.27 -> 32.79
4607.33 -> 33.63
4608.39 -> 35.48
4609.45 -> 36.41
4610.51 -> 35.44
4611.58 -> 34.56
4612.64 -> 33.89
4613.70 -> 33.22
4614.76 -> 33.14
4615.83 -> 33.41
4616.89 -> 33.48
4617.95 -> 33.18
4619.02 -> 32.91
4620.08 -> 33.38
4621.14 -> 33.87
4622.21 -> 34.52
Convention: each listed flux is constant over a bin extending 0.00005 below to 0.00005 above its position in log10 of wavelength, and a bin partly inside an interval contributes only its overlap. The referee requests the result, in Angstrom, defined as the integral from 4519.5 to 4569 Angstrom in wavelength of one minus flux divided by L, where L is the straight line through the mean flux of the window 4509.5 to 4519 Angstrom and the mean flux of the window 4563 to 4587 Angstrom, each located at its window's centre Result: 2.4 Angstrom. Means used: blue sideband 34.1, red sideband 33.3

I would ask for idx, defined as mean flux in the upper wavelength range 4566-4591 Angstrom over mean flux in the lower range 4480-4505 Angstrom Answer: 1.06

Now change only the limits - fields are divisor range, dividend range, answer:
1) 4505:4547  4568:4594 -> 1.04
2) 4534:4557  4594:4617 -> 1.03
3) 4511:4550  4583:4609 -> 1.02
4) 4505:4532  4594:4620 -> 1.01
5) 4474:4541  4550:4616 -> 1.03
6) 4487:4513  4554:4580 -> 1.04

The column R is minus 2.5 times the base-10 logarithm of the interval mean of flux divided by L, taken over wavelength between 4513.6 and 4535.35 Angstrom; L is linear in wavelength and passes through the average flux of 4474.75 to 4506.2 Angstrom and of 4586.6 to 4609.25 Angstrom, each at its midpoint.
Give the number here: 0.03 mag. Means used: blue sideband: 32.2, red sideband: 32.7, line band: 31.6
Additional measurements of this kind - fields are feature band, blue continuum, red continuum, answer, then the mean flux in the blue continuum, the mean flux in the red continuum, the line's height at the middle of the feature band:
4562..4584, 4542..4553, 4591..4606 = -0.05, 32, 31.9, 32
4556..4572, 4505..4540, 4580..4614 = -0.05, 32.1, 32.9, 32.6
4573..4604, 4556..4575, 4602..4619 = 0.03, 33.9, 33.5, 33.7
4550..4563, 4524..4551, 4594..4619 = -0.06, 31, 32.9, 31.6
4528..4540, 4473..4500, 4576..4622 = 0.07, 32.2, 33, 32.5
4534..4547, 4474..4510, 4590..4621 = 0.02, 32.3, 33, 32.6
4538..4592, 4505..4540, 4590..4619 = -0.02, 32.1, 32.9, 32.5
